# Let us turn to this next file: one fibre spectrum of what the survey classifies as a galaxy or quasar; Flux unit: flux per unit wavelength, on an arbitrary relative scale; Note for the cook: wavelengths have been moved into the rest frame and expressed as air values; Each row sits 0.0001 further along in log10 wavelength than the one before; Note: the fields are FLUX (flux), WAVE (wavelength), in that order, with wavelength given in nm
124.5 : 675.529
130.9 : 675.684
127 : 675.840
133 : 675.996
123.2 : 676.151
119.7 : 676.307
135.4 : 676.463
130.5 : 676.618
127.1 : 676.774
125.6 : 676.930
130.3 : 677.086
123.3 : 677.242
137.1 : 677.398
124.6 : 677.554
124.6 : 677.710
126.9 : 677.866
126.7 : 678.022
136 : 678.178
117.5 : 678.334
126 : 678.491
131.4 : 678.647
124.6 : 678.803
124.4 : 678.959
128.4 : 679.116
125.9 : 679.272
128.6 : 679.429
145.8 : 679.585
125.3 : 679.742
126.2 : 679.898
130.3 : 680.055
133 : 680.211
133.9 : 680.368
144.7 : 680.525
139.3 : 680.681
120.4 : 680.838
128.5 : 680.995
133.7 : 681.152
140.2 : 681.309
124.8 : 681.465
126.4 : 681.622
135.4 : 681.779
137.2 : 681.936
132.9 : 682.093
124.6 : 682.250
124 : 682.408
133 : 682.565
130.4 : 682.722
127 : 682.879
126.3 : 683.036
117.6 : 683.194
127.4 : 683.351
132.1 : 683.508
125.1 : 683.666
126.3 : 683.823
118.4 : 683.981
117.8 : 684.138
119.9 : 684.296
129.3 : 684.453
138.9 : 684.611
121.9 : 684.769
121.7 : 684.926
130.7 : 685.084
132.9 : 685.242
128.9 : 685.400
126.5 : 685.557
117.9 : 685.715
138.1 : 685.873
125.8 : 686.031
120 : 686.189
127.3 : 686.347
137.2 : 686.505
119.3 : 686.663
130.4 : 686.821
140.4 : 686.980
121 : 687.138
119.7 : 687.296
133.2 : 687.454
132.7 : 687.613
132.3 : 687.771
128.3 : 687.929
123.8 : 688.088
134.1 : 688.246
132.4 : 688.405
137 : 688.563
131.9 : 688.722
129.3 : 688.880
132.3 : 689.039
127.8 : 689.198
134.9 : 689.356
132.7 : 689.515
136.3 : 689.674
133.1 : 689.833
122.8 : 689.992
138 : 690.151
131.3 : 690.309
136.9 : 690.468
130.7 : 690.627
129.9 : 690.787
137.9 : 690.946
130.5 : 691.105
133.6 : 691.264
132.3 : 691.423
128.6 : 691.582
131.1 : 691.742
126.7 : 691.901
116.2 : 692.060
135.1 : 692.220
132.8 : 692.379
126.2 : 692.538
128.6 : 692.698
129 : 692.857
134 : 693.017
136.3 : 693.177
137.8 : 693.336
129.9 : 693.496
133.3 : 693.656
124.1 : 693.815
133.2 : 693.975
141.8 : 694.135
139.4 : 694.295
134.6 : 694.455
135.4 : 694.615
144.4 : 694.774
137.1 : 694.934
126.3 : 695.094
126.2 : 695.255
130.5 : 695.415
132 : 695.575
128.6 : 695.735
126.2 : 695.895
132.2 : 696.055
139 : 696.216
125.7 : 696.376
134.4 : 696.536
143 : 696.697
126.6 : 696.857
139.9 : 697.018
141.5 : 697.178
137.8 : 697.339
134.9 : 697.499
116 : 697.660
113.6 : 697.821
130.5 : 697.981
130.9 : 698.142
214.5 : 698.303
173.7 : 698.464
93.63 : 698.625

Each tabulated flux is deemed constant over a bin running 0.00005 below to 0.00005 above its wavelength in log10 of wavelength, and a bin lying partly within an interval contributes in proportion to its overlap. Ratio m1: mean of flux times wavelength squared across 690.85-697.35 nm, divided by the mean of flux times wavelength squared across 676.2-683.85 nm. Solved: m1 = 1.07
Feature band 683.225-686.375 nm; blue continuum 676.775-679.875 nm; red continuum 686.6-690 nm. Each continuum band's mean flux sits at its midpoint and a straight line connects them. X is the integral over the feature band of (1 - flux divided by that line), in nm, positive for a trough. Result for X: 0.08 nm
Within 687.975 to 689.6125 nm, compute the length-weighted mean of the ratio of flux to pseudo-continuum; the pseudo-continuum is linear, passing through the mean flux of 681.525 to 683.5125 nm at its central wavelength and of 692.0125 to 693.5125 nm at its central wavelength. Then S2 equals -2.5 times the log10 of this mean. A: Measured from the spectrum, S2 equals -0.01 mag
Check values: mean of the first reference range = 129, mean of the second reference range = 131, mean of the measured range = 132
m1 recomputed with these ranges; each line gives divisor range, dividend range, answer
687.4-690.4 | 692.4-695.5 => 1.02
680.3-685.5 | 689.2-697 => 1.06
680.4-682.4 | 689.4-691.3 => 1.03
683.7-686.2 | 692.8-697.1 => 1.09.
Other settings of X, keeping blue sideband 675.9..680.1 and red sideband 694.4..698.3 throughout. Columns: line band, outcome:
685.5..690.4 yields 0.04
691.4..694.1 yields 0.04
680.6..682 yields -0.03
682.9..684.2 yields 0.06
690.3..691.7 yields 0.00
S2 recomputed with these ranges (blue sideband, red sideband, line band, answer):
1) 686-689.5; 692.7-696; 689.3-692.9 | 0.00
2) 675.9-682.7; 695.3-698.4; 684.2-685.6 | 0.03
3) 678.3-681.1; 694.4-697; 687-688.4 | 0.02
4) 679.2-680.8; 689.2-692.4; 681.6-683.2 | 0.03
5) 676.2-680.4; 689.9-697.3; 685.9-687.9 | 0.02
